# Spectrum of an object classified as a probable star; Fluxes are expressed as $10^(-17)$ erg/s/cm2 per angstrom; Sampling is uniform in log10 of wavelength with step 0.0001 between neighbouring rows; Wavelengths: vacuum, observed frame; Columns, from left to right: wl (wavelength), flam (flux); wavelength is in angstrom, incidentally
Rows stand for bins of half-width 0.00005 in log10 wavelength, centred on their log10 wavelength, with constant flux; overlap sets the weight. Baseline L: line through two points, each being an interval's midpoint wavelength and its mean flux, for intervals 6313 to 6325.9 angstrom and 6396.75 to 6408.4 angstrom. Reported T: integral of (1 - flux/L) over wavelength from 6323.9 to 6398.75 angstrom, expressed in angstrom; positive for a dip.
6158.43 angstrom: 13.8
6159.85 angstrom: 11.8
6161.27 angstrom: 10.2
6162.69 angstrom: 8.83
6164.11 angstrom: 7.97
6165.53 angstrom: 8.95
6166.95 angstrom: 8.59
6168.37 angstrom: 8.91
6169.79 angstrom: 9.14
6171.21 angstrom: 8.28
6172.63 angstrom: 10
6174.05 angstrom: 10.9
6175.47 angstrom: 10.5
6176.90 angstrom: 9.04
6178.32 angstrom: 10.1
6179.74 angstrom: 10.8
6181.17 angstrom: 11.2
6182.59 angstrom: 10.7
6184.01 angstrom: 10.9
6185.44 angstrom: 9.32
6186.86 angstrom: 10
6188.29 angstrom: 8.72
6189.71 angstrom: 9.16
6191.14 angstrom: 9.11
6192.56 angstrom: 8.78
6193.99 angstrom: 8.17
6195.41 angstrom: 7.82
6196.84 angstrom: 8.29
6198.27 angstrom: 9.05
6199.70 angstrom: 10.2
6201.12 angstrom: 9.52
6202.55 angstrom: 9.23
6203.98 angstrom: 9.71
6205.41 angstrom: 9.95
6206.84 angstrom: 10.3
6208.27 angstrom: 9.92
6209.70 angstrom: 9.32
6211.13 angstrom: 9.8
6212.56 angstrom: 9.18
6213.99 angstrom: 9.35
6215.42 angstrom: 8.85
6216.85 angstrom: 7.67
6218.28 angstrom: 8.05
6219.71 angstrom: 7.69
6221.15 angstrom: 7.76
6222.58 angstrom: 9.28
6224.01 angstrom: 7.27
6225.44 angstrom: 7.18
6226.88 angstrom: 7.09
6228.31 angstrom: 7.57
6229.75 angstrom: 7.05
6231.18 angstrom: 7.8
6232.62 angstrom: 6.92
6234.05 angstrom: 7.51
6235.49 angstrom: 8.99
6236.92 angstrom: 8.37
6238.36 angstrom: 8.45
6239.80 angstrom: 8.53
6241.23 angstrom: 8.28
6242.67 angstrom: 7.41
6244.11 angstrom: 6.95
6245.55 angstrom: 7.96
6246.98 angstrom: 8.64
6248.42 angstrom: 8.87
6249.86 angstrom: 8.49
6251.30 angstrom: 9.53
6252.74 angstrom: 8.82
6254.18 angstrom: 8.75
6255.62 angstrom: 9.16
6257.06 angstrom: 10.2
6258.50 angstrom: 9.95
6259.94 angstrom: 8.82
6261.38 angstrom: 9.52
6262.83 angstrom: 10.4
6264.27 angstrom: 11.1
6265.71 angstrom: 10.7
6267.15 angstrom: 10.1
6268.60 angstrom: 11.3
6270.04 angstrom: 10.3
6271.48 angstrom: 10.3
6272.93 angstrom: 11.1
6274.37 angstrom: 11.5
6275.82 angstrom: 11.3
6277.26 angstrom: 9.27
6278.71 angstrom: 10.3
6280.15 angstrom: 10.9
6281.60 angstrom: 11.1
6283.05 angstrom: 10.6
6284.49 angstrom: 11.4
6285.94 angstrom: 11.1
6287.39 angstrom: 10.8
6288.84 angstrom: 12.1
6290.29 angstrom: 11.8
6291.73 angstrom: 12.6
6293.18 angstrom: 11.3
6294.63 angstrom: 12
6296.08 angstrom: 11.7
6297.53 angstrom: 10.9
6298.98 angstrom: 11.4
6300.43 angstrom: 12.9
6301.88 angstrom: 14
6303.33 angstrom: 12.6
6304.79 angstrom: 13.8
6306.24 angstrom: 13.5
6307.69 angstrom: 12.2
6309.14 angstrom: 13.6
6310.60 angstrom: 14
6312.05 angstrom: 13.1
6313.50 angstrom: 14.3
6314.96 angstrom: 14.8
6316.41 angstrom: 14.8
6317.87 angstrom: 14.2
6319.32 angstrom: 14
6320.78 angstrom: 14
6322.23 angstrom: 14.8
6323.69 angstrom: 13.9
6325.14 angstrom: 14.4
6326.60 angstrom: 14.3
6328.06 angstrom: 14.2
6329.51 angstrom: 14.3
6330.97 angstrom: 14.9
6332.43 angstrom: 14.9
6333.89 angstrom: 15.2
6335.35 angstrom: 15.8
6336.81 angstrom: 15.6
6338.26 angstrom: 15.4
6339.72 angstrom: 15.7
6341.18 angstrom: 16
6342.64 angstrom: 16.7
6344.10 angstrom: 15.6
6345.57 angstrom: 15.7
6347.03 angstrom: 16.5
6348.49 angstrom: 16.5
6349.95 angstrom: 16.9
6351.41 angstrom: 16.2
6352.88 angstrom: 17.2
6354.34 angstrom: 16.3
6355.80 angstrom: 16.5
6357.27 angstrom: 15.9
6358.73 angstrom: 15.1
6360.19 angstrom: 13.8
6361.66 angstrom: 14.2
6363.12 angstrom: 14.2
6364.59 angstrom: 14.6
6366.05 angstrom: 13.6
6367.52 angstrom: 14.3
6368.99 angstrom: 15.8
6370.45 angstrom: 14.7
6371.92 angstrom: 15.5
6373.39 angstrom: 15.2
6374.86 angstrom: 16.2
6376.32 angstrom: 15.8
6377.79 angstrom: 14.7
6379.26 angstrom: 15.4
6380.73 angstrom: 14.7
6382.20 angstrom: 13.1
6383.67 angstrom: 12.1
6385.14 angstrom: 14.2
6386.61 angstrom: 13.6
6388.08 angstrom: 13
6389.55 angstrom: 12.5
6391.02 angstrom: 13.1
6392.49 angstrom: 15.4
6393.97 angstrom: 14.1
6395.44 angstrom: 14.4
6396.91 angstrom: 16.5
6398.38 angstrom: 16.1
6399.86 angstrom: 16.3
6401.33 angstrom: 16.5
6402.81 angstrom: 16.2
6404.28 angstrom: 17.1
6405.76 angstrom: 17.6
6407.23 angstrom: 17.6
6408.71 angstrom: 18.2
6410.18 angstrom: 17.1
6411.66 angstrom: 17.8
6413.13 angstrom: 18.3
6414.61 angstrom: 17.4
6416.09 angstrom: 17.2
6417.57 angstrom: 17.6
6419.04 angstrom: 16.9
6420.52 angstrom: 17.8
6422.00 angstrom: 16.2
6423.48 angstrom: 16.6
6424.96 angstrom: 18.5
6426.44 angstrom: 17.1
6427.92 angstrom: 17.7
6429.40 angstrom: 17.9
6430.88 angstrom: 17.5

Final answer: 2.5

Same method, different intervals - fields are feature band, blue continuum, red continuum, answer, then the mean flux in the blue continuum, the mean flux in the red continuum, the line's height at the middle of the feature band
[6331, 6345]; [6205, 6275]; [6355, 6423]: -2.5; 8.93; 15.5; 13.3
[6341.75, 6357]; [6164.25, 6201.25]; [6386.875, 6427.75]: -1.9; 9.44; 16.4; 14.6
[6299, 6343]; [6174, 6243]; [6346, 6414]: -3.7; 8.9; 15.5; 13.2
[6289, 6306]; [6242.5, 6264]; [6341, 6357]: 0.1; 8.98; 16.4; 12.4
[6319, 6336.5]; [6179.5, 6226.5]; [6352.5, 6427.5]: -1.4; 9.13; 15.7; 13.5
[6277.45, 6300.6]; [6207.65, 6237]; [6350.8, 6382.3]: 0.2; 8.21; 15.2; 11.4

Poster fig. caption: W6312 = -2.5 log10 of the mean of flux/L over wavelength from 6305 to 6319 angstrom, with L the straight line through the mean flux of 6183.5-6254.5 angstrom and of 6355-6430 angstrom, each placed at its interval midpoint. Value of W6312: -0.117 mag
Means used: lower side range 8.62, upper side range 15.7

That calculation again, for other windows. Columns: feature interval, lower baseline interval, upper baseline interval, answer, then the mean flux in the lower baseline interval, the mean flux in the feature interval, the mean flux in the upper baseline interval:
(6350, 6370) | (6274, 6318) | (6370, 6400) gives -0.10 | 12.2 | 15.3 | 14.6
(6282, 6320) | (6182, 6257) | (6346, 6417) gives -0.04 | 8.69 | 12.7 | 15.5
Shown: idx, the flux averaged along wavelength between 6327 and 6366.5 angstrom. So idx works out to 15.5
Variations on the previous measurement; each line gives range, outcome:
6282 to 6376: 14.2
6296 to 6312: 12.8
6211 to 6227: 8.25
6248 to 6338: 12.1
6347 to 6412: 15.4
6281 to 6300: 11.5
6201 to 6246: 8.39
